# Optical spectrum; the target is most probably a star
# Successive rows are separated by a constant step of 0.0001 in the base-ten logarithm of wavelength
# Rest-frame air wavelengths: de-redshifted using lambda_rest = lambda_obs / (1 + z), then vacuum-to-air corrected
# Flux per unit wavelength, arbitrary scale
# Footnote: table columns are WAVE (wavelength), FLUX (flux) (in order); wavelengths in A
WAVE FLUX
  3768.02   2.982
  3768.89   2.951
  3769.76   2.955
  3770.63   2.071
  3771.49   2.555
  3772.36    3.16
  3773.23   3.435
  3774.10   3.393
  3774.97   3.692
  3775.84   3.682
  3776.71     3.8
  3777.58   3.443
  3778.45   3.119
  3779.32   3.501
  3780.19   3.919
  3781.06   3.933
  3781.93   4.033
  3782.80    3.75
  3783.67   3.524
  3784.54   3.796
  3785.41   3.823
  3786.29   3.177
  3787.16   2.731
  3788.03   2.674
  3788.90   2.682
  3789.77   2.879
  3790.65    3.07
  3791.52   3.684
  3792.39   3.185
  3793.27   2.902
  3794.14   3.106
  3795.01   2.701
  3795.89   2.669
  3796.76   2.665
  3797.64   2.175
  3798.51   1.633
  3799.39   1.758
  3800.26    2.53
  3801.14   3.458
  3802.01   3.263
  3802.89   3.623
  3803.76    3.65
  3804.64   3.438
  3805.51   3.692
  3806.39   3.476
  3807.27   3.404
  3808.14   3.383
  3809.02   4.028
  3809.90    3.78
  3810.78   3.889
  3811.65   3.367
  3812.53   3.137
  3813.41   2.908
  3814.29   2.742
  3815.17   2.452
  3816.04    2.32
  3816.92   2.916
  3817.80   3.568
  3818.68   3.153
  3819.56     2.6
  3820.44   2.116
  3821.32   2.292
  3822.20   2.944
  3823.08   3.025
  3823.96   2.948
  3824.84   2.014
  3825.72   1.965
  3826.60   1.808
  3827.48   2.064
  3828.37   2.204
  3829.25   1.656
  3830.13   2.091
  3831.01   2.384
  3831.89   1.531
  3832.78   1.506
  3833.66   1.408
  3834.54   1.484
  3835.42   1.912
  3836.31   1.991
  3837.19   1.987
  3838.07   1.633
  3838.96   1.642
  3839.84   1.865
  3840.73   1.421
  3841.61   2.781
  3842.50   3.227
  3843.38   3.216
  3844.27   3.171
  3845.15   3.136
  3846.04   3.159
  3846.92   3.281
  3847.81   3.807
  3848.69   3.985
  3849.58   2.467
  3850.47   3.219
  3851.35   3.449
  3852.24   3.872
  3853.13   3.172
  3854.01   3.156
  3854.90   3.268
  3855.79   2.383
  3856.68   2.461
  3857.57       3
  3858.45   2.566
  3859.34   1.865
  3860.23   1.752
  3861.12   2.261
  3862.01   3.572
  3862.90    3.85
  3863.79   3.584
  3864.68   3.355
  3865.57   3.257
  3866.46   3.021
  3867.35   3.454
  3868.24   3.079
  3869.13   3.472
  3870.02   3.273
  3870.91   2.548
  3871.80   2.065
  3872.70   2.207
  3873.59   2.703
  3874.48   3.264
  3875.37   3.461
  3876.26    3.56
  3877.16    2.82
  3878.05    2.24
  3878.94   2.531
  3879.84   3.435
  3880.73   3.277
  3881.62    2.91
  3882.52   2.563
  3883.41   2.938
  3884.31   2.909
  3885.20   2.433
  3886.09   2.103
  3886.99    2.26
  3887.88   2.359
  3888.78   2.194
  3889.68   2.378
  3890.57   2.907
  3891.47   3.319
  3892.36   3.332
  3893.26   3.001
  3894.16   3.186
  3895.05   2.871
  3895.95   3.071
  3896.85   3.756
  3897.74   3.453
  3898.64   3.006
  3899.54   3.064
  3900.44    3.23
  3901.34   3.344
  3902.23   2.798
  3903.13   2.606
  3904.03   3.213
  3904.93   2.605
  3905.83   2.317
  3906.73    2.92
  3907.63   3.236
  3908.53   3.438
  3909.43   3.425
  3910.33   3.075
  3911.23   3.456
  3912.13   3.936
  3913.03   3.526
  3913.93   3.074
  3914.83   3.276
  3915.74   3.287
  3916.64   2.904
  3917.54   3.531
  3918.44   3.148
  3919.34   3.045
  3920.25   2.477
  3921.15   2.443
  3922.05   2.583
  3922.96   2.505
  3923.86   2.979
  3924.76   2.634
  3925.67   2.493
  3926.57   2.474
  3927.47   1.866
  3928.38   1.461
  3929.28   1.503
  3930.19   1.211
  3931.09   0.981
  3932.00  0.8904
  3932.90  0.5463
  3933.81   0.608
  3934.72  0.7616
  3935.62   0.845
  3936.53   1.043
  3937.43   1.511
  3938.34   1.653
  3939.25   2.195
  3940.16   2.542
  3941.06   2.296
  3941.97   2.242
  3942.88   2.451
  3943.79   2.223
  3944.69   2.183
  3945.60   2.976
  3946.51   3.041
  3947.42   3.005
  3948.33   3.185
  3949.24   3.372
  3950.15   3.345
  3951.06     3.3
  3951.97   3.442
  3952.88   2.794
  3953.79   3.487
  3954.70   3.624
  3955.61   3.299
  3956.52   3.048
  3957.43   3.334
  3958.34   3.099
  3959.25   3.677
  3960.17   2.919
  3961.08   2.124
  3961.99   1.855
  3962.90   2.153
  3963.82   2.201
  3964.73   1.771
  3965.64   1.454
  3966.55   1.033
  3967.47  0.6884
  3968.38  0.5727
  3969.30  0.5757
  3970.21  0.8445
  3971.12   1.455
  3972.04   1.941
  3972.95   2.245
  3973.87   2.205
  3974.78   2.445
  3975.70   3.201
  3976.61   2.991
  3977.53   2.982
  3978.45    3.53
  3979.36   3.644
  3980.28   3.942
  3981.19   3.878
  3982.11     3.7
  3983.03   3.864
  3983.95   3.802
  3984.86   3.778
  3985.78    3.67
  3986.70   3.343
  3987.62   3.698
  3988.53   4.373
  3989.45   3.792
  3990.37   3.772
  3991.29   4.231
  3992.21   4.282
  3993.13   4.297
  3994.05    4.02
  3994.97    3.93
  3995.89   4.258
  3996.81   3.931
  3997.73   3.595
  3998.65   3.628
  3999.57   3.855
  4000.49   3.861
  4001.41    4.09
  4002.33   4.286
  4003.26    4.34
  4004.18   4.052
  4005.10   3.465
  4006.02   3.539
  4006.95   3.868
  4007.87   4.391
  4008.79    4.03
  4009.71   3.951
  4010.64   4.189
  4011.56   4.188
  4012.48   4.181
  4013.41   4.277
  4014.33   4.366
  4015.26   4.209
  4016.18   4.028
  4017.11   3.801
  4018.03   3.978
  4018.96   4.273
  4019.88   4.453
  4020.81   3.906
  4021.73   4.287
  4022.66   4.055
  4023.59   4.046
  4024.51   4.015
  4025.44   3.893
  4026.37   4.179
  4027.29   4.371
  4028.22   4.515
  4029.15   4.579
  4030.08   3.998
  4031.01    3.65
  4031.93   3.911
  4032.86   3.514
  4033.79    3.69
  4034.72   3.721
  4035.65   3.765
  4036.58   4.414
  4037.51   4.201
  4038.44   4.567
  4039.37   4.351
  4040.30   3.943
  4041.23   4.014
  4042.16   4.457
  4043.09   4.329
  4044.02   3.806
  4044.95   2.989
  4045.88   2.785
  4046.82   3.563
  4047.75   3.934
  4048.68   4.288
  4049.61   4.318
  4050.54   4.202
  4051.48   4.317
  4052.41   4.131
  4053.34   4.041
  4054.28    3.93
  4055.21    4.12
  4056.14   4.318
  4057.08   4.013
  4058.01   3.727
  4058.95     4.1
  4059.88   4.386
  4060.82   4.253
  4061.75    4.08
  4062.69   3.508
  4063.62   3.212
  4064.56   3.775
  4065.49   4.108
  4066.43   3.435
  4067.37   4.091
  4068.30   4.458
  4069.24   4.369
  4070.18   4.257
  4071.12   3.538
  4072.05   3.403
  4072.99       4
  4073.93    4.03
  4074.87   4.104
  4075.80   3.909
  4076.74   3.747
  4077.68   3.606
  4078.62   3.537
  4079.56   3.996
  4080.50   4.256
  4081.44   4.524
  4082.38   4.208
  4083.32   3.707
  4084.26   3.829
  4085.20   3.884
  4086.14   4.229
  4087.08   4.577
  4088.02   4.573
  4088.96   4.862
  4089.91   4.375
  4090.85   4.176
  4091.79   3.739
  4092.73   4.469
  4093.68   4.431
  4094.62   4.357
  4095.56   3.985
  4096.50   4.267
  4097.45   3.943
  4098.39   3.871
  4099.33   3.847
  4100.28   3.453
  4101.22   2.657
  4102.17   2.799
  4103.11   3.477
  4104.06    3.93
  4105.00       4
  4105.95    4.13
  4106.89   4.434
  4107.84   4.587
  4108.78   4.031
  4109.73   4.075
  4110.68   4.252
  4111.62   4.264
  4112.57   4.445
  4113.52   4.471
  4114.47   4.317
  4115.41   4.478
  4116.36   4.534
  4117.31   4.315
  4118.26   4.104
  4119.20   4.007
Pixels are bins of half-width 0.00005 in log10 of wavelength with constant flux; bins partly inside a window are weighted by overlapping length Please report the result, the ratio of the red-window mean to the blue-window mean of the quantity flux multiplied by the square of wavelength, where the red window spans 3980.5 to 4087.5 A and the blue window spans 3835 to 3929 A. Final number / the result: 1.50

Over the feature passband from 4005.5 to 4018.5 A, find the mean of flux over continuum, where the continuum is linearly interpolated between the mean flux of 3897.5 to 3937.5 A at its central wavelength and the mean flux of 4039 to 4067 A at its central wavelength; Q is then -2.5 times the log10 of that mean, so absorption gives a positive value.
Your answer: -0.16 mag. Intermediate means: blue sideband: 2.51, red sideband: 3.95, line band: 4.07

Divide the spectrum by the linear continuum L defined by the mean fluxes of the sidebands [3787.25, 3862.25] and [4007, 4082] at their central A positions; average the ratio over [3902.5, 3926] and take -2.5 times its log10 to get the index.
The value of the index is 0.088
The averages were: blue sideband 2.73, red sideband 4.02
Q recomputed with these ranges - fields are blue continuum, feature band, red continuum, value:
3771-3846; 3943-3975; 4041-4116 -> 0.40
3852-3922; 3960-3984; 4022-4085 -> 0.44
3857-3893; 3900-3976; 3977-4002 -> 0.35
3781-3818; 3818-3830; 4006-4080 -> 0.33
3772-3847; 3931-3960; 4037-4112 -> 0.38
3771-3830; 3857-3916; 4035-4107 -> 0.13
